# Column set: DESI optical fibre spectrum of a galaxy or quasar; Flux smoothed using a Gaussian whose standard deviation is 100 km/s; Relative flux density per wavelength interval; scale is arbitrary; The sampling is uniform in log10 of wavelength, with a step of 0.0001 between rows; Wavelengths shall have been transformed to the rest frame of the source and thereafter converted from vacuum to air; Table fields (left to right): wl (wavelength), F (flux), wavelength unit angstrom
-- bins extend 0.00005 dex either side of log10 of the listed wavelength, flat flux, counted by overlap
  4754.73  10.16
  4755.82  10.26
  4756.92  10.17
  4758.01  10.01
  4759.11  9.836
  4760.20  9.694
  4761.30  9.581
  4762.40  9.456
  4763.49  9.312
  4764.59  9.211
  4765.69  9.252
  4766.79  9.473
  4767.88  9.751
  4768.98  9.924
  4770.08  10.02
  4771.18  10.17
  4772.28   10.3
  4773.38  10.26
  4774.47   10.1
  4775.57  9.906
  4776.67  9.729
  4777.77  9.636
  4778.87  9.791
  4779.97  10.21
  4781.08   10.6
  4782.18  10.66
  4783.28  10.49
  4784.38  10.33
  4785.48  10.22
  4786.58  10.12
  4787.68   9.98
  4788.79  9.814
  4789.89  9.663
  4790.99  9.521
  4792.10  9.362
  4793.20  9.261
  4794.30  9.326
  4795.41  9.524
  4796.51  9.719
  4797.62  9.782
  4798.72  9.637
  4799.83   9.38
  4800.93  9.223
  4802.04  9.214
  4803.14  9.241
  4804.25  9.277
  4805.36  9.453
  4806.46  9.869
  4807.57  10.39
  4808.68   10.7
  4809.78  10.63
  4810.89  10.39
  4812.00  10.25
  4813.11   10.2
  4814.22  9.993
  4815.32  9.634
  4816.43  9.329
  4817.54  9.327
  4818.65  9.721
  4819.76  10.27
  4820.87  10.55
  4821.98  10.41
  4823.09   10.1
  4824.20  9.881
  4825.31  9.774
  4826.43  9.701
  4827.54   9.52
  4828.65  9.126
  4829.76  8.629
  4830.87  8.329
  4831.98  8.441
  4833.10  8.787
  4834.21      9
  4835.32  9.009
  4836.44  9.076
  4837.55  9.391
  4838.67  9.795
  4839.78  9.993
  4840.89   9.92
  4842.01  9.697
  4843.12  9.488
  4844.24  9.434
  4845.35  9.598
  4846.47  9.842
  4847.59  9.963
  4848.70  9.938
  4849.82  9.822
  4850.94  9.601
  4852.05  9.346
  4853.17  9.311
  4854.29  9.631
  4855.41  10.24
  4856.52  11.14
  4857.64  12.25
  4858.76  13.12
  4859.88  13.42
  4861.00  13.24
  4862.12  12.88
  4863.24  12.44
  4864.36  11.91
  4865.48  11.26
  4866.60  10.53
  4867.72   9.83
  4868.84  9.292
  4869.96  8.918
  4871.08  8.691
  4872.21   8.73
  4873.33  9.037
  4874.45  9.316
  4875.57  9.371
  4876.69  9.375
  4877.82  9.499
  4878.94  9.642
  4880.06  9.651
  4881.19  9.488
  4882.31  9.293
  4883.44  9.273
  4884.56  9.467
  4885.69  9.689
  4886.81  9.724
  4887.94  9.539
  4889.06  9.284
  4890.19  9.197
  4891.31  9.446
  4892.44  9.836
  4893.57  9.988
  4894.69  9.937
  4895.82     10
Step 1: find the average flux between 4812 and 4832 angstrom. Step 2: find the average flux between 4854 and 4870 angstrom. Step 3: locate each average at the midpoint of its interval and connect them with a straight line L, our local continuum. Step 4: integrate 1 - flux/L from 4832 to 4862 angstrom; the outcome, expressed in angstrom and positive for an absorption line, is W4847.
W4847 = 1.8 angstrom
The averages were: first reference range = 9.66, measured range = 10.2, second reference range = 11.4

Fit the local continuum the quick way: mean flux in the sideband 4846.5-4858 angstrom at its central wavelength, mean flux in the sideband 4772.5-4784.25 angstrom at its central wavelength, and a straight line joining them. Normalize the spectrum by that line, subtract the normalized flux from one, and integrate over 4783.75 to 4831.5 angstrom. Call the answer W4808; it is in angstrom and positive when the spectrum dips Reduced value 1.81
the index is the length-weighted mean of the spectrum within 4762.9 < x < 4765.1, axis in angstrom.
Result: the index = 9.28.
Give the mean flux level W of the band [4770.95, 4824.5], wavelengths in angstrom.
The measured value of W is 9.91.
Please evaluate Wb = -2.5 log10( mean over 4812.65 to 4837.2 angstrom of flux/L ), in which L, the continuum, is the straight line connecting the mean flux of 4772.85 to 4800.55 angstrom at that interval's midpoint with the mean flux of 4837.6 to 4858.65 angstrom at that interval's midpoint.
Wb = 0.05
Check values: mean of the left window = 9.88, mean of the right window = 10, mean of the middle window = 9.49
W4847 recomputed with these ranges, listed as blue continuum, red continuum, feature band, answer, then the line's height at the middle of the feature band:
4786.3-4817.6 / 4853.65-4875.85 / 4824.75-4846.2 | 2.05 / 10.3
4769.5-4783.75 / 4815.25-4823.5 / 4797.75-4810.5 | 0.34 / 10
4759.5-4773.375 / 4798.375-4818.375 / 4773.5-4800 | -0.37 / 9.74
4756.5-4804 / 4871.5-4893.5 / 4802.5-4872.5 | -3.33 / 9.58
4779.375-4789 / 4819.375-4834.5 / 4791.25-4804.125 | 0.77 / 10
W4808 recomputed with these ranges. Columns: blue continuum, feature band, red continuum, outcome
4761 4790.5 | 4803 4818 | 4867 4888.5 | -0.3 angstrom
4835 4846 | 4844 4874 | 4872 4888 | -3.2 angstrom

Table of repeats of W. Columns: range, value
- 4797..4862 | 9.92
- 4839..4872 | 10.5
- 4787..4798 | 9.59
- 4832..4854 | 9.5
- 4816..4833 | 9.52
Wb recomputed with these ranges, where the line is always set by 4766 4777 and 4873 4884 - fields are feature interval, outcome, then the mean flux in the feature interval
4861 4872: -0.13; 10.7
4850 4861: -0.15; 11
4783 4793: 0.00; 9.91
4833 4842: 0.02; 9.42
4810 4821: -0.03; 9.96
